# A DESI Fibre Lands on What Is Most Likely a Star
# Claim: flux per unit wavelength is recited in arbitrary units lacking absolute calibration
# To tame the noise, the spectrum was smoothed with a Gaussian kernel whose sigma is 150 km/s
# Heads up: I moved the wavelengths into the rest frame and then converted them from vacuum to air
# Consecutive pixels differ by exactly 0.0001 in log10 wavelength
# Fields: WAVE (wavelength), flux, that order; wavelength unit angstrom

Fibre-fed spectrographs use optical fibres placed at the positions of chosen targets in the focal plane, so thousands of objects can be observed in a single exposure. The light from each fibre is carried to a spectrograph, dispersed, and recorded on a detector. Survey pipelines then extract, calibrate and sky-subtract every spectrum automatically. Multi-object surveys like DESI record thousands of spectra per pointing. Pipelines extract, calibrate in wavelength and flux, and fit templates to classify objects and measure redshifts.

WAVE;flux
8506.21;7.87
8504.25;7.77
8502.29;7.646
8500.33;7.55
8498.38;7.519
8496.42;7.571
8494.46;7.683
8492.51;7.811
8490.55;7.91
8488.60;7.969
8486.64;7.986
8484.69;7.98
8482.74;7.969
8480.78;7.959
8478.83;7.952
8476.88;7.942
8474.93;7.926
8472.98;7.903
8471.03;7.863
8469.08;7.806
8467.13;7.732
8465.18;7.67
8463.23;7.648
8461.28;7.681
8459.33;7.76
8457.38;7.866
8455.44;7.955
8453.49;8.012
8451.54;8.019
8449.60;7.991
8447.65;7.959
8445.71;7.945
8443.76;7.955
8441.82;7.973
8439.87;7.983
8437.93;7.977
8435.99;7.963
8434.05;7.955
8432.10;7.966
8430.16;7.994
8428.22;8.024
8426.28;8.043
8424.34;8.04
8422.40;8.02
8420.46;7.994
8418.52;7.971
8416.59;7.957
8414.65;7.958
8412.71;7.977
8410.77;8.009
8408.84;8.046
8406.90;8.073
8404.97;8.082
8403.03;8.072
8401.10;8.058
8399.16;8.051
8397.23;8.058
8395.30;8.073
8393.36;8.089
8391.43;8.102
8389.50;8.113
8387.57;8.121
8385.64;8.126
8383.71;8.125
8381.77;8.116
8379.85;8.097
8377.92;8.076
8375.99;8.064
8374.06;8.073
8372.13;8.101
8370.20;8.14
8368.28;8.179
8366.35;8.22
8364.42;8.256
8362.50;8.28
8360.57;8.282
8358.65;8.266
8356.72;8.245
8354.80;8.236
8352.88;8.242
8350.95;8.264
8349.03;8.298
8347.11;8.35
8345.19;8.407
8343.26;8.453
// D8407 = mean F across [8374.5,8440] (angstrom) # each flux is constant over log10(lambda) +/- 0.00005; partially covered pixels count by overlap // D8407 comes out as 8.04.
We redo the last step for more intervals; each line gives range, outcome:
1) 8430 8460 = 7.95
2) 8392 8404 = 8.07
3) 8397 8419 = 8.03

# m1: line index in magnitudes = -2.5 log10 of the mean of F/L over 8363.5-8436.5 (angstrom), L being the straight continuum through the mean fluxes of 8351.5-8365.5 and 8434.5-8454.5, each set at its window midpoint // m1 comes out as 0.01 mag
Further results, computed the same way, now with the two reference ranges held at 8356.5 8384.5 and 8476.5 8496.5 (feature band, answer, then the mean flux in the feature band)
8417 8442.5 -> 0.00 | 7.99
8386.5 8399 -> 0.00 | 8.09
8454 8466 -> 0.03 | 7.77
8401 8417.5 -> 0.01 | 8.02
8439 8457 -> 0.00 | 7.97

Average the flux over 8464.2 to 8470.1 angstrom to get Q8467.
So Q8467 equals 7.73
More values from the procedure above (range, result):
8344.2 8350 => 8.35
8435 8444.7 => 7.97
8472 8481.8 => 7.94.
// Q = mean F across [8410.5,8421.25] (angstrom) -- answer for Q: 7.97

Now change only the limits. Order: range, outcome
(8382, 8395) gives 8.11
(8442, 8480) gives 7.88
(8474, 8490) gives 7.96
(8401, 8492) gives 7.94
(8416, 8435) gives 8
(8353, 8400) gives 8.15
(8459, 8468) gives 7.69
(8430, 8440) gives 7.97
